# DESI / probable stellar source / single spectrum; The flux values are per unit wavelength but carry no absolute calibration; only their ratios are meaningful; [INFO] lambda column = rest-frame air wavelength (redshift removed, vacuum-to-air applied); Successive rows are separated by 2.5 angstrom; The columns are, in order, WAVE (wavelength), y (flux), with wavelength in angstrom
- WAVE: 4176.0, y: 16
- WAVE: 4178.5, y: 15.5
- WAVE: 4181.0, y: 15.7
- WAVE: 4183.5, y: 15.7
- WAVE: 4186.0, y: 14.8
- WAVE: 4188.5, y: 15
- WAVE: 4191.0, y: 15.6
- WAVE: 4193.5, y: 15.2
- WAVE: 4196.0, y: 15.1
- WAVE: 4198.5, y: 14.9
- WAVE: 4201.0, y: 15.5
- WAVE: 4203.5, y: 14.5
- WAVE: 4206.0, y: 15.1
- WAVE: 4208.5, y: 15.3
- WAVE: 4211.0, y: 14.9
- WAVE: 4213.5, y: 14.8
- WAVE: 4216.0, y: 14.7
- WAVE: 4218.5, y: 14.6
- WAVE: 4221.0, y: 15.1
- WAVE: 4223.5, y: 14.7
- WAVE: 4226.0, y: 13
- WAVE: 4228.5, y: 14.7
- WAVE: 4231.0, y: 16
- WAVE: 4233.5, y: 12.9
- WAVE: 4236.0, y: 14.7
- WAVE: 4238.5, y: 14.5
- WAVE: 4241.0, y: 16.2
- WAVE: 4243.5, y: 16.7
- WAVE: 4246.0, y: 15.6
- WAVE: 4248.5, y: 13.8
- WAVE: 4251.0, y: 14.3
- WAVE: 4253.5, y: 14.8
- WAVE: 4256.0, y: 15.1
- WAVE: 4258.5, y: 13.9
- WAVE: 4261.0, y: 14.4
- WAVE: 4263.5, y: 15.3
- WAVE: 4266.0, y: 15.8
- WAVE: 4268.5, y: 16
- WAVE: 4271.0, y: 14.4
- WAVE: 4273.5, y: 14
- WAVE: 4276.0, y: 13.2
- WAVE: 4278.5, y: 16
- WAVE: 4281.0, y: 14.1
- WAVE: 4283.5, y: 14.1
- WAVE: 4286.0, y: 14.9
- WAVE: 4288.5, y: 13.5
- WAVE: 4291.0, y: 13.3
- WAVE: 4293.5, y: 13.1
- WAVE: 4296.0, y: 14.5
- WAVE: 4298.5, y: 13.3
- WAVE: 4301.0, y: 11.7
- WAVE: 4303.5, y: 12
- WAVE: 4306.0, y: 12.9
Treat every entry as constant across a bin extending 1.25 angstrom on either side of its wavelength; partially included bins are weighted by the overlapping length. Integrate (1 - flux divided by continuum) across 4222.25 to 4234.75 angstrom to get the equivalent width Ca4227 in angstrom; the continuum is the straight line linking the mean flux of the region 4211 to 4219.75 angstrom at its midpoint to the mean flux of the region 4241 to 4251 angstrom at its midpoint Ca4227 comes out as 0.61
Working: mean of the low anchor 14.7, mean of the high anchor 15.3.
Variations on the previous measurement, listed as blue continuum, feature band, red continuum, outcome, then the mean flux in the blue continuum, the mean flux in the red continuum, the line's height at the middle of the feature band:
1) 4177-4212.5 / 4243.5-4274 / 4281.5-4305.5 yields -1.9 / 15.2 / 13.4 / 14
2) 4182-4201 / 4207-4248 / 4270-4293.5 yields -0.3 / 15.2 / 14.1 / 14.8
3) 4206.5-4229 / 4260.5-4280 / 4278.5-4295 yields -1.0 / 14.7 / 14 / 14.2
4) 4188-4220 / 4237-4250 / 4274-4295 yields -0.7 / 15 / 14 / 14.5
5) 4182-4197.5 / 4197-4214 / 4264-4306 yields 0.0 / 15.2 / 14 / 15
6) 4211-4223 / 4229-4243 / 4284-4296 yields -0.4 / 14.8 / 13.8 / 14.5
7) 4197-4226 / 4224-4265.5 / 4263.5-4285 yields 0.1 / 14.8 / 14.7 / 14.8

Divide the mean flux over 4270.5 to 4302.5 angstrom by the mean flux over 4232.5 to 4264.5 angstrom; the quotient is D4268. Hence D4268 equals 0.93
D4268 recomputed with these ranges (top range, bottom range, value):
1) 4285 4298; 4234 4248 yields 0.90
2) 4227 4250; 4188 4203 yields 0.99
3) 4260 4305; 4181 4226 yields 0.94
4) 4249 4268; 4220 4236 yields 1.03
